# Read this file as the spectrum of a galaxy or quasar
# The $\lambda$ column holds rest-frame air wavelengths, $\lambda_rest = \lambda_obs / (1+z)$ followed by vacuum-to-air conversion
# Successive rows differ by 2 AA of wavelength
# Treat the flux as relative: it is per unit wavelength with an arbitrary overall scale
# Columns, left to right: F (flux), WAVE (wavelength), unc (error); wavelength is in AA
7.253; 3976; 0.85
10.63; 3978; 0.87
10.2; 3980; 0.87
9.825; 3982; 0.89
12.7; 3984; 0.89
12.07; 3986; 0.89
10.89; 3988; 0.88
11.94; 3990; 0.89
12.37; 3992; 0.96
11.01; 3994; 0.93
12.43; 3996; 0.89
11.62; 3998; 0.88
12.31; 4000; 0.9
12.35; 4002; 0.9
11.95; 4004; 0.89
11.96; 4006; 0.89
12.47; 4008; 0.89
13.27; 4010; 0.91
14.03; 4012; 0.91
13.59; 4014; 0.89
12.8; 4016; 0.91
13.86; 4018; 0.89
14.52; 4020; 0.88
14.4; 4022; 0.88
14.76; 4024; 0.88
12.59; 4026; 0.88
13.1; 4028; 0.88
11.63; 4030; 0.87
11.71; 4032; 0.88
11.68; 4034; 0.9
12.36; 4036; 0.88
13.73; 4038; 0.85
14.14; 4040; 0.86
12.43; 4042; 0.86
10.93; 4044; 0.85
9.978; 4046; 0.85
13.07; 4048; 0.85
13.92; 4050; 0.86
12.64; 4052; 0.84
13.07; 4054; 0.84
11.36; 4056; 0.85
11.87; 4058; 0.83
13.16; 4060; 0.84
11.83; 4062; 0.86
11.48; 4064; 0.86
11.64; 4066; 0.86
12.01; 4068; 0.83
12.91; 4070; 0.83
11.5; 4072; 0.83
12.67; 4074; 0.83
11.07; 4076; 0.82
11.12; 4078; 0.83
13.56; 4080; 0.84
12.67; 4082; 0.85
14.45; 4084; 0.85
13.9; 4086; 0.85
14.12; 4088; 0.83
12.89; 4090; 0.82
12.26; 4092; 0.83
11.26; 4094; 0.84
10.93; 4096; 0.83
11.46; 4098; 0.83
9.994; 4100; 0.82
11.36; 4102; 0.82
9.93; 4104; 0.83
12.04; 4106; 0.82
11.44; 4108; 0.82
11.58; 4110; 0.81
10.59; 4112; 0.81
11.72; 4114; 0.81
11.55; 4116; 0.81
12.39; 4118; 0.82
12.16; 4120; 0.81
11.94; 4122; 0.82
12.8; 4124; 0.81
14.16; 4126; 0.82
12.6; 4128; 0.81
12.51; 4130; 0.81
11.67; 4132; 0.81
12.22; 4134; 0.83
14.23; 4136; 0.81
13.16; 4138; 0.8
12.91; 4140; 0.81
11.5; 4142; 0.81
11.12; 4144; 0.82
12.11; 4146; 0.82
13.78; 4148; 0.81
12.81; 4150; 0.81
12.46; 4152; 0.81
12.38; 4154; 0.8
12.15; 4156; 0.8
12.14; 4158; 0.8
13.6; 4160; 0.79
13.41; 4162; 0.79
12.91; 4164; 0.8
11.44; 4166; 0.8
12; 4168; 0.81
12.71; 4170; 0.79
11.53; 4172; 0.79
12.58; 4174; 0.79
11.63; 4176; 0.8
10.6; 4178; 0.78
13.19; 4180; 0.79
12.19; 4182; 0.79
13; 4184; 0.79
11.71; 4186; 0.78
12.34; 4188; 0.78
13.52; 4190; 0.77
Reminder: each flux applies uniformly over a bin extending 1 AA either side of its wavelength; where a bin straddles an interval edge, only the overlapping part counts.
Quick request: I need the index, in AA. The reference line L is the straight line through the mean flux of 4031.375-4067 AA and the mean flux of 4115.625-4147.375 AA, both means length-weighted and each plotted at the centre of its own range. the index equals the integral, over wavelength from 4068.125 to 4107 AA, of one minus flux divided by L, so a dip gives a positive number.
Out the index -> 0.8 AA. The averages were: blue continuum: 12.3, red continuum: 12.5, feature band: 12.1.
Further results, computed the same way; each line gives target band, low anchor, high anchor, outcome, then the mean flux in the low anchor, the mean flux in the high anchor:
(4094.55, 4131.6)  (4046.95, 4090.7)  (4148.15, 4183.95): 2.3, 12.6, 12.4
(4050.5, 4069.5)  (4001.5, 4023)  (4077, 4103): 0.7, 13.2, 12.3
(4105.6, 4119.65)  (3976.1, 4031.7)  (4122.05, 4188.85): 0.9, 12.3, 12.5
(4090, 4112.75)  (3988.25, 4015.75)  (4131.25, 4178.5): 2.1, 12.4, 12.4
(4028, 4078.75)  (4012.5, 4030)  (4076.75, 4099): 3.6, 13.6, 12.6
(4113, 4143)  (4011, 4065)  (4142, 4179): -0.2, 12.8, 12.3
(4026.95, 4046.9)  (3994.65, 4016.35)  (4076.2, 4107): 0.4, 12.6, 12.1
